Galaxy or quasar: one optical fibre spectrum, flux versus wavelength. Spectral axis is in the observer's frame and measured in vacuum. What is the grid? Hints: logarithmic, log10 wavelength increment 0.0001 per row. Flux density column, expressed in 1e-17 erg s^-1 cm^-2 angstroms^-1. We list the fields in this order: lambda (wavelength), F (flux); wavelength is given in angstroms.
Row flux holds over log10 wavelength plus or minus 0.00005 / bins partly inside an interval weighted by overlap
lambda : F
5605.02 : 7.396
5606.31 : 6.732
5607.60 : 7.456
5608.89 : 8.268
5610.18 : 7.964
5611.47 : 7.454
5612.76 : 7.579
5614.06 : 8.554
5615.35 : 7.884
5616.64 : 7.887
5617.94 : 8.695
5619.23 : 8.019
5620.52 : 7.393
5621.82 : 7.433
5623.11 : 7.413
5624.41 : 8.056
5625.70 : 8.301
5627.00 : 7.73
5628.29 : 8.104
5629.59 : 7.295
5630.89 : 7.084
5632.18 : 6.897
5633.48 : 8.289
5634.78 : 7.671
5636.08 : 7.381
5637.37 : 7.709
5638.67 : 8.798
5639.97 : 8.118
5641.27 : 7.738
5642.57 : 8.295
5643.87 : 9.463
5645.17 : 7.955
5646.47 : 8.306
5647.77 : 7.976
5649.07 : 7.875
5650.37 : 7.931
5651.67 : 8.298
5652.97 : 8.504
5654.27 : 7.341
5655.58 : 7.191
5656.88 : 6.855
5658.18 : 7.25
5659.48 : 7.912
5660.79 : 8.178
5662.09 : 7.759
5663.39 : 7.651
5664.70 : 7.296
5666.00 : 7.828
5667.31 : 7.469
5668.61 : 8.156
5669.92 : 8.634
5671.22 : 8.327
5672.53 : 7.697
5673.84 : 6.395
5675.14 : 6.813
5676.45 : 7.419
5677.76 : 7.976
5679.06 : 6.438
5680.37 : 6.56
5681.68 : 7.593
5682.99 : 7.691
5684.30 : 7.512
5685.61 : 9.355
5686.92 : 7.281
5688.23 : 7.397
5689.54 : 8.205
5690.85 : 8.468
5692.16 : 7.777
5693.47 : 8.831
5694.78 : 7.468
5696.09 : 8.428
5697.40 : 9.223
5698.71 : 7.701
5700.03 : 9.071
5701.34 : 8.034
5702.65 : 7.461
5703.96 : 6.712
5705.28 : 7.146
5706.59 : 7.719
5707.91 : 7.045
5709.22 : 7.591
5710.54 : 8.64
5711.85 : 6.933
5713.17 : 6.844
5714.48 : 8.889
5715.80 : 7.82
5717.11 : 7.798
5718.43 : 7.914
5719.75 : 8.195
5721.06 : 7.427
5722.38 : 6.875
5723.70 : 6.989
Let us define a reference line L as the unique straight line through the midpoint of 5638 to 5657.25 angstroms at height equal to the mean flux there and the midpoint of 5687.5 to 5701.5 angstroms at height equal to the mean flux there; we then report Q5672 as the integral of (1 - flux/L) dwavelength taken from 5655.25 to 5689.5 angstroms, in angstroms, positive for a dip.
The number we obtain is 2.4 angstroms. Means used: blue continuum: 8.06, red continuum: 8.24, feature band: 7.58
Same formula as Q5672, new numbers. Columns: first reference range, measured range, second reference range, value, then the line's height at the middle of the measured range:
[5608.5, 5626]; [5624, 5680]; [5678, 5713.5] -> 0.5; 7.84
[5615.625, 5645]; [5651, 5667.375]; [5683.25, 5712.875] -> 0.5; 7.9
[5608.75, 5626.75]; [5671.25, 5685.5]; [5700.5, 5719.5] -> 0.7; 7.73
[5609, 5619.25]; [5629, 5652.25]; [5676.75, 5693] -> -0.2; 7.9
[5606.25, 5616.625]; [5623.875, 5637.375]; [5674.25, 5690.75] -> 0.1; 7.73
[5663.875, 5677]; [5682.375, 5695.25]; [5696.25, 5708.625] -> -0.5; 7.72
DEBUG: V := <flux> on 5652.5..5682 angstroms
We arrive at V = 7.53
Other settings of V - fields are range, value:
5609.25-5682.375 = 7.77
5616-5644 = 7.87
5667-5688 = 7.58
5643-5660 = 7.92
